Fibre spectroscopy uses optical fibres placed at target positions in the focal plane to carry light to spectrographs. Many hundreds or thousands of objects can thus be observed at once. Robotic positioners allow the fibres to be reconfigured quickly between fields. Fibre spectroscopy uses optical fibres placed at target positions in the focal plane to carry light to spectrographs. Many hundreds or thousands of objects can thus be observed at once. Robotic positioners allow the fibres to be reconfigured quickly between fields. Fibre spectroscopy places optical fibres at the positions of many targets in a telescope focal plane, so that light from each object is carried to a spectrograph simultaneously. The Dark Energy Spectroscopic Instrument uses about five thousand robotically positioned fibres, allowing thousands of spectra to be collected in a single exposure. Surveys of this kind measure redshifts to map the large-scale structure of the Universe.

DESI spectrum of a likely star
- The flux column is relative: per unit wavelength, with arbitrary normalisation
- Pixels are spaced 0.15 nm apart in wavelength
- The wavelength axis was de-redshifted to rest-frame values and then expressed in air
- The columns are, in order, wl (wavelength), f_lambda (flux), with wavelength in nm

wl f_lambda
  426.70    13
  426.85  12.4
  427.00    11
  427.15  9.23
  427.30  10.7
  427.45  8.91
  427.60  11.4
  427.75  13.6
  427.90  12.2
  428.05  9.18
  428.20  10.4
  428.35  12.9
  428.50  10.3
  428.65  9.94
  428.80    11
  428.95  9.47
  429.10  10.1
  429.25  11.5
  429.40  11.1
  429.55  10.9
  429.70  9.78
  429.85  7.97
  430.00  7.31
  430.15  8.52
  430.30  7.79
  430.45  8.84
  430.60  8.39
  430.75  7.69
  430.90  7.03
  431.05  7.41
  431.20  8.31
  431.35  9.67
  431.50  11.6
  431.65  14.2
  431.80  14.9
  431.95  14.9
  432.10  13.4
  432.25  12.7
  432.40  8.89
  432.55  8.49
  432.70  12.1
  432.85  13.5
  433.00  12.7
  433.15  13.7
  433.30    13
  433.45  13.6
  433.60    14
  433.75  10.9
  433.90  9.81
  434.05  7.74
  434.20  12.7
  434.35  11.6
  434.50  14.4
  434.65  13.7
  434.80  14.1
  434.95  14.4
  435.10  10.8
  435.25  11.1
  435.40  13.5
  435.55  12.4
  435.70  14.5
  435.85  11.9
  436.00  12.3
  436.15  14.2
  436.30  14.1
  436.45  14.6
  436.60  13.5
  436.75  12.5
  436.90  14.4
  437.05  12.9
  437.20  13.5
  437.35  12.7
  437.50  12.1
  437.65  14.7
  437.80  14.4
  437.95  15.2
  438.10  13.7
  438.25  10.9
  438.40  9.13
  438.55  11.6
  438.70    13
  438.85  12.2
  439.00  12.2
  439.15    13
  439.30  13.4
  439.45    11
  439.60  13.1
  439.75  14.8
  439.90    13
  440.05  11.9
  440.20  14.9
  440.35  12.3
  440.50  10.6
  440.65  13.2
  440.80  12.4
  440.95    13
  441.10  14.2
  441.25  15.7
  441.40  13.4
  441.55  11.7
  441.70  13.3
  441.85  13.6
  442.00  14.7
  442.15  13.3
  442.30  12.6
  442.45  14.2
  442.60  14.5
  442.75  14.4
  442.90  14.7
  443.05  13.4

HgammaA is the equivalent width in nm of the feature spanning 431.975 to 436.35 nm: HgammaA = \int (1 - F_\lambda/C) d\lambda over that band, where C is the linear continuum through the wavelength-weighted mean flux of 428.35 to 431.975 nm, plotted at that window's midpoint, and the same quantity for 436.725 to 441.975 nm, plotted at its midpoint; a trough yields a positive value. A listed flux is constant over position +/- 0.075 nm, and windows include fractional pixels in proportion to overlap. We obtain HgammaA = -0.46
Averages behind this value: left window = 9.94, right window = 13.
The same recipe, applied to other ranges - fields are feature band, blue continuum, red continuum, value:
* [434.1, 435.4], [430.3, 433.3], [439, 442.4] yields -0.125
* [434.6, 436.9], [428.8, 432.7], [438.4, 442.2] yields -0.322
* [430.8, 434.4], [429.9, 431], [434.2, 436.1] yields -0.481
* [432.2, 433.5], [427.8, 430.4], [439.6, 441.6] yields -0.113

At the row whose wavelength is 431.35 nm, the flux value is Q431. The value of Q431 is 9.67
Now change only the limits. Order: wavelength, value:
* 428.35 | 12.9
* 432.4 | 8.89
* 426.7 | 13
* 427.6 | 11.4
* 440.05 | 11.9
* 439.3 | 13.4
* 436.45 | 14.6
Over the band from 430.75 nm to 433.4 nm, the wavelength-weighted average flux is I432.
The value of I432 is 11.5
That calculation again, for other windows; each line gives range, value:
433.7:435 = 12.1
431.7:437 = 12.7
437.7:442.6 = 13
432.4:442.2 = 12.8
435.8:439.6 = 12.9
